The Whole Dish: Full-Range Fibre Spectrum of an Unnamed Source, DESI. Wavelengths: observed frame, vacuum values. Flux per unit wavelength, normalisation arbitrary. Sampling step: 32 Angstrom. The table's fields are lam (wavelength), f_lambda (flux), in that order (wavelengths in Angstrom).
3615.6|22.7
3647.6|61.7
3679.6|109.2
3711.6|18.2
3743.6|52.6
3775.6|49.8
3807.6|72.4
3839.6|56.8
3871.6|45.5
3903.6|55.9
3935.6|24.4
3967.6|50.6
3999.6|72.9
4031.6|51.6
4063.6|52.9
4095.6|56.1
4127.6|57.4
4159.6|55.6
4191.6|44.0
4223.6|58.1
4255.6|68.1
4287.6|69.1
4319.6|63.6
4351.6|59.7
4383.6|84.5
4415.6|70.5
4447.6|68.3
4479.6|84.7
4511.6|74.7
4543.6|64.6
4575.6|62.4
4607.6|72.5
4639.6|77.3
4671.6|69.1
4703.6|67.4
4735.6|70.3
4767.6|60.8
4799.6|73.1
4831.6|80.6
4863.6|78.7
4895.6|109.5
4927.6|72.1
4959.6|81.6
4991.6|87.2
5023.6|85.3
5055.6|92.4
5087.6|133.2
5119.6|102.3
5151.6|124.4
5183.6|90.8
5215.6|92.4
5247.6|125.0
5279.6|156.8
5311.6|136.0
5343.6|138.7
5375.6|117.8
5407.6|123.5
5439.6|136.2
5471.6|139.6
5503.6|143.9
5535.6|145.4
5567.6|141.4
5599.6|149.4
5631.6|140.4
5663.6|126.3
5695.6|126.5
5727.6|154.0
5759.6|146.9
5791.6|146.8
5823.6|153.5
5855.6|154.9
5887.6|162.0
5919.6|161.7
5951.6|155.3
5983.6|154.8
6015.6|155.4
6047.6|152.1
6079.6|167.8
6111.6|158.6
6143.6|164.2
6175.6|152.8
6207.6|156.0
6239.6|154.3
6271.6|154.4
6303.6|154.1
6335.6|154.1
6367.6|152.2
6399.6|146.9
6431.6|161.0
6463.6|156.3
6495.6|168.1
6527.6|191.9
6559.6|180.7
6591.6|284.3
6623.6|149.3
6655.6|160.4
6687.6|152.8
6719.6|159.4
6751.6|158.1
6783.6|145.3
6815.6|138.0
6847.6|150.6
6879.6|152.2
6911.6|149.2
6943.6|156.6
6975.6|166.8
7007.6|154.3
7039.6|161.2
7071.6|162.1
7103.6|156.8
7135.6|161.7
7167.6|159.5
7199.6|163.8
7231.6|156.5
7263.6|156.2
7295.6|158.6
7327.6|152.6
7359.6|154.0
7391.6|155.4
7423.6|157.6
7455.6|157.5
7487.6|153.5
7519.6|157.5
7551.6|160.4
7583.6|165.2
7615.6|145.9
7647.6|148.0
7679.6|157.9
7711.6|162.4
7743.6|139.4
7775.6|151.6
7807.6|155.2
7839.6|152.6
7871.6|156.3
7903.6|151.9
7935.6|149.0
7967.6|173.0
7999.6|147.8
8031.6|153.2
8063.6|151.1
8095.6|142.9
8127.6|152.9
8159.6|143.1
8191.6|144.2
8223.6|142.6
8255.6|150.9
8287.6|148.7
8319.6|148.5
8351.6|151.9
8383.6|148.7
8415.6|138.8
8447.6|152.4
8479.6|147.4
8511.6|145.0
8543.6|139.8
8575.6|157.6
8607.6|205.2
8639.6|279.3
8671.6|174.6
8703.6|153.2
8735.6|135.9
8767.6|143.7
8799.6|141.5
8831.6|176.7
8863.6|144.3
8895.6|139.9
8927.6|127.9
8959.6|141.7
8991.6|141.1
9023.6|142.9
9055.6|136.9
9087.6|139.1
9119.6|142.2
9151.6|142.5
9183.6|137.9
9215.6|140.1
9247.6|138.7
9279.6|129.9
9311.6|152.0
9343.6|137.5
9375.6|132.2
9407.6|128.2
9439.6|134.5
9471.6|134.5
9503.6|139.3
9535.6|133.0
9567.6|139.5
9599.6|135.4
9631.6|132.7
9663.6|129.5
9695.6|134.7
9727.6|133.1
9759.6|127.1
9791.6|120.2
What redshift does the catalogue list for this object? 0.314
